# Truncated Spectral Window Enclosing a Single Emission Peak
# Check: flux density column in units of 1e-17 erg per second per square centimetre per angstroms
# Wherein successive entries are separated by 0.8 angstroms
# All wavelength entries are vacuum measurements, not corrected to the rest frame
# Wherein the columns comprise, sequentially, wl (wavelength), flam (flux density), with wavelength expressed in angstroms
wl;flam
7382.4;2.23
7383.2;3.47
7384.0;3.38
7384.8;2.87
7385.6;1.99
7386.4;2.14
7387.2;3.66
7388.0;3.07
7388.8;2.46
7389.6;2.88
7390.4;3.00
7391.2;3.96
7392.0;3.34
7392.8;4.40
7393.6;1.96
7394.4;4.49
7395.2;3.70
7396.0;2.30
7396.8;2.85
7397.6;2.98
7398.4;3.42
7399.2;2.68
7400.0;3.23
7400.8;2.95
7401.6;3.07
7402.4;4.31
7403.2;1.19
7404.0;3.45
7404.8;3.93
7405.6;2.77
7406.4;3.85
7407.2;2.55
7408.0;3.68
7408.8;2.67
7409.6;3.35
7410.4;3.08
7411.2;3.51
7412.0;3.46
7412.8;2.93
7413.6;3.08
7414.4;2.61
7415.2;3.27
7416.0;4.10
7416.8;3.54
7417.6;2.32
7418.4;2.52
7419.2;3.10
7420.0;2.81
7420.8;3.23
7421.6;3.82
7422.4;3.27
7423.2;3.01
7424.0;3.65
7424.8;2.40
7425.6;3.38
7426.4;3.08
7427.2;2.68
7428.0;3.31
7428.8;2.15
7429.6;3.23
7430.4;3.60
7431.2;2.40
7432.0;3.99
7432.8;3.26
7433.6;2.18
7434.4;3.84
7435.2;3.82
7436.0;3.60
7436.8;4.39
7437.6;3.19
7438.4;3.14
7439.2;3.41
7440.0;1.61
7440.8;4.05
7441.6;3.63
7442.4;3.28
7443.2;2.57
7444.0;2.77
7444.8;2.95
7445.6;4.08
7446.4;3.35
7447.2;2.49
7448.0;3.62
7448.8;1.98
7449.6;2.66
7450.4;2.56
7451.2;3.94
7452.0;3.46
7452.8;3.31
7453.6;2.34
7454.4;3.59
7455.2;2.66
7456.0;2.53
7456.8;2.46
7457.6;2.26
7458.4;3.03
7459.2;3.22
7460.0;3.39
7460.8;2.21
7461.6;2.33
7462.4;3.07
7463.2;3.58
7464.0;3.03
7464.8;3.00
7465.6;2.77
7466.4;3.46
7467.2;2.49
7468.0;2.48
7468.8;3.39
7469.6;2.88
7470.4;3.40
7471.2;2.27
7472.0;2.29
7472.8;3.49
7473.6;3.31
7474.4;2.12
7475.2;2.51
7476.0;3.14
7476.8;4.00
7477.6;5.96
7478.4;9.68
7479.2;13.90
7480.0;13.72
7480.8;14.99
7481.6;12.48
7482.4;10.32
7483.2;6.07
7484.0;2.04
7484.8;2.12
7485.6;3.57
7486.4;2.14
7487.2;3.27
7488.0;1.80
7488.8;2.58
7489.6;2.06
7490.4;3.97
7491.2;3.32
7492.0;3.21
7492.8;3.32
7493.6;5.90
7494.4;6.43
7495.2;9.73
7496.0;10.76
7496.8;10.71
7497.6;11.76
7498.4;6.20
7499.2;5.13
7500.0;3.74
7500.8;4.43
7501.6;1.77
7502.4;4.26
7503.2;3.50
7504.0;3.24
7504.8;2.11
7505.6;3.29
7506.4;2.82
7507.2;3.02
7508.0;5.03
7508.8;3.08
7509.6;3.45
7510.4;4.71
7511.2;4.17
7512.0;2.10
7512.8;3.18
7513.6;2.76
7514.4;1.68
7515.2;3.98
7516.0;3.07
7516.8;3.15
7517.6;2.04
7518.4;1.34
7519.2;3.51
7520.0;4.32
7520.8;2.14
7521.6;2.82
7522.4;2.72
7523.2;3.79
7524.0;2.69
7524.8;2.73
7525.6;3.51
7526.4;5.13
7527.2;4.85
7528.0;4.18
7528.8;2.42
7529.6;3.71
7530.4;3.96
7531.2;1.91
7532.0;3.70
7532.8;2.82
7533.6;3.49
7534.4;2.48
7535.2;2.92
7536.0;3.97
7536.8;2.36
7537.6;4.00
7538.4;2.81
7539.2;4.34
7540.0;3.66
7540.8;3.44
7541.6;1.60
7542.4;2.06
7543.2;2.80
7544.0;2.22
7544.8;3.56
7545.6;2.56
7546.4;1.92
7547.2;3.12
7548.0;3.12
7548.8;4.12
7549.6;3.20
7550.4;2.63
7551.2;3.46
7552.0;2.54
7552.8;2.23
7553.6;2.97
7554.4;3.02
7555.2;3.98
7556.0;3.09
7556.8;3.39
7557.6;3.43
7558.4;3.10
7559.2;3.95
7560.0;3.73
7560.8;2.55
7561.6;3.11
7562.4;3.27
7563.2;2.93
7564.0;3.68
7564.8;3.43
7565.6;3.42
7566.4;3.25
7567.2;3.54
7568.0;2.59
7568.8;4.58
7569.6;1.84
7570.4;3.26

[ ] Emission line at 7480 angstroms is [S II] 6716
